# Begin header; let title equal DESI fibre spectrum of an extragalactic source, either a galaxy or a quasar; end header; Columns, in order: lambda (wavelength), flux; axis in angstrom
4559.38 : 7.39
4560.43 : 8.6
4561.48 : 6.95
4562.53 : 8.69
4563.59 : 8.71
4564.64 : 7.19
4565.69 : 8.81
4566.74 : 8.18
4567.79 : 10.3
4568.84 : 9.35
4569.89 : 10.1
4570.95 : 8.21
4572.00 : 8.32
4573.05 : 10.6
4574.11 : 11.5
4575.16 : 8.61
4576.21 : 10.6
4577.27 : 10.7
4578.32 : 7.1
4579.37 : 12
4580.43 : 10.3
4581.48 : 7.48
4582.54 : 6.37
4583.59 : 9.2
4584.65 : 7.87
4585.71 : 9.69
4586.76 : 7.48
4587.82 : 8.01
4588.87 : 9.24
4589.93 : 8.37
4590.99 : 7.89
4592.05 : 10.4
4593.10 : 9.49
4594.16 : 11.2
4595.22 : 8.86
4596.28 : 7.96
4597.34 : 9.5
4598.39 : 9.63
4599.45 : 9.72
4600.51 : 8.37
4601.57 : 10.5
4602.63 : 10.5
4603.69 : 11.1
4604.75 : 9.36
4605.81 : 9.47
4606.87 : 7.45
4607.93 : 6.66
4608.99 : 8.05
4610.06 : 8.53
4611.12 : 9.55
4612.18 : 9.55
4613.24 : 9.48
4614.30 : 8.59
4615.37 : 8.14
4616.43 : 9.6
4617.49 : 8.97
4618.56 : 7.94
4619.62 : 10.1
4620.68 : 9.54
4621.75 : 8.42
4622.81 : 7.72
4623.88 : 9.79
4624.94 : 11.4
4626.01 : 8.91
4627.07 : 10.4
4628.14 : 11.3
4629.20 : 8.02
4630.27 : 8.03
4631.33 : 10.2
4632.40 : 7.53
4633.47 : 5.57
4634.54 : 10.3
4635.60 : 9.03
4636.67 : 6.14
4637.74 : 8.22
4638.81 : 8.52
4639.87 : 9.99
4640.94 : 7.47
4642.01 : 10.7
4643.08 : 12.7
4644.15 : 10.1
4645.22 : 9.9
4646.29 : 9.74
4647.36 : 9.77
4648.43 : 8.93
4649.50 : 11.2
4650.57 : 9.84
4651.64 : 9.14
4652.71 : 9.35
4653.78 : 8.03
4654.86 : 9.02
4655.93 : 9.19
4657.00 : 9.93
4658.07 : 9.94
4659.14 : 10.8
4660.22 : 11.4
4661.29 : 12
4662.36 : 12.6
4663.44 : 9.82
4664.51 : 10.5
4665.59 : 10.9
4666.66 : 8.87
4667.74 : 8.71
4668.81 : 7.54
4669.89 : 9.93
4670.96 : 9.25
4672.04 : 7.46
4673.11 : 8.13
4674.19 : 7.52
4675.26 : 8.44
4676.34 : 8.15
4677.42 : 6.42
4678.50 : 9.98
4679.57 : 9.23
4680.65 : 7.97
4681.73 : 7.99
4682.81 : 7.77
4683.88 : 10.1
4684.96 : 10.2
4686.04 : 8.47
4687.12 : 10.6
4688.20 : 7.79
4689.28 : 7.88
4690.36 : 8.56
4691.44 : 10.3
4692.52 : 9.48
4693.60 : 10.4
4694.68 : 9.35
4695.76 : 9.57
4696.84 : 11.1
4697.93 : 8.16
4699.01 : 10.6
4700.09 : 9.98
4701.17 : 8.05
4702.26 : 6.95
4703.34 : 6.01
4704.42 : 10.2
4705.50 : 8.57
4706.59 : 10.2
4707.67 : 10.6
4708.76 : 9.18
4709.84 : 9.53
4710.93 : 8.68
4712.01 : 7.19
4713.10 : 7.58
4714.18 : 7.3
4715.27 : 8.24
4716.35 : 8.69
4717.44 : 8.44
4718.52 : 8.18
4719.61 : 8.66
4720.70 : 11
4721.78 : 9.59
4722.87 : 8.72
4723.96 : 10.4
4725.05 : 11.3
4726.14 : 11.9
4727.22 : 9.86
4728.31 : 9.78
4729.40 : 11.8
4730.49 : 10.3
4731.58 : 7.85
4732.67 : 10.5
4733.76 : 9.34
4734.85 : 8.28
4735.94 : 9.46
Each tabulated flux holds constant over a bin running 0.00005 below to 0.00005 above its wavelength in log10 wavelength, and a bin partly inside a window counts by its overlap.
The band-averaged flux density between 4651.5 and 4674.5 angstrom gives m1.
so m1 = 9.57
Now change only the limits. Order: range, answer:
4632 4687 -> 9.24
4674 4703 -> 8.92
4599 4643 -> 9.03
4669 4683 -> 8.32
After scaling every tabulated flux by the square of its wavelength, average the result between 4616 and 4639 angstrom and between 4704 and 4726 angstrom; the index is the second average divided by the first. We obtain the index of 1.07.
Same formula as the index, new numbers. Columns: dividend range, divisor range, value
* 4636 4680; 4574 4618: 1.06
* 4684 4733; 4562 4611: 1.08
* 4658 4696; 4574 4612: 1.05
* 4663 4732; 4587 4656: 1.03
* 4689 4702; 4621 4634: 1.08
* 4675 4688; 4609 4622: 1.00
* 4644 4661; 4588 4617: 1.09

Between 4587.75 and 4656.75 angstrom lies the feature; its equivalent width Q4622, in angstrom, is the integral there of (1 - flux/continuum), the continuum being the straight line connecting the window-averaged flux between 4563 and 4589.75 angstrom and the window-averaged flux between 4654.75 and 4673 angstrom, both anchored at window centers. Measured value 2.0 angstrom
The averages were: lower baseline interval 9.03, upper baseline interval 9.86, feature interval 9.19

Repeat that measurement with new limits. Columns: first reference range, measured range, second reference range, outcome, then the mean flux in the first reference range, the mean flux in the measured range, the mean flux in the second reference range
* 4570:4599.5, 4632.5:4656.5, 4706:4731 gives 0.2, 9.16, 9.19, 9.44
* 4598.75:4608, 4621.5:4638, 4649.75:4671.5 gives 1.3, 9.37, 8.83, 9.86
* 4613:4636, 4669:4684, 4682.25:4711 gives 1.3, 9.04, 8.39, 9.2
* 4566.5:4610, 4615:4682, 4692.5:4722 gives -1.4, 9.16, 9.25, 8.97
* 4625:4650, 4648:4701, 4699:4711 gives -1.3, 9.28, 9.35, 8.99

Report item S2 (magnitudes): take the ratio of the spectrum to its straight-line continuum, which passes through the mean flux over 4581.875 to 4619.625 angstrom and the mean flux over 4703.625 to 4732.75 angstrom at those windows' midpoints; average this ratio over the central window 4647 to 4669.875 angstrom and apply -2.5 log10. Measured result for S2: -0.08 mag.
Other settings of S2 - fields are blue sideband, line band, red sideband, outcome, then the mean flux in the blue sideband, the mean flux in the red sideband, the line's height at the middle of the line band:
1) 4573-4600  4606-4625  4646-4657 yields 0.060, 9.2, 9.44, 9.3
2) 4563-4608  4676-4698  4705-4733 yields 0.033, 9.15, 9.38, 9.32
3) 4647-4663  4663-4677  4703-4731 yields 0.124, 10.1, 9.33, 9.9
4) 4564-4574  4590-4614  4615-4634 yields -0.021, 9.11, 8.98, 9.03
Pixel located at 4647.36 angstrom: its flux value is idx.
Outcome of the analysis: 9.77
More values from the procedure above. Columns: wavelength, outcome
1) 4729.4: 11.8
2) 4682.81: 7.77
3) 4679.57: 9.23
